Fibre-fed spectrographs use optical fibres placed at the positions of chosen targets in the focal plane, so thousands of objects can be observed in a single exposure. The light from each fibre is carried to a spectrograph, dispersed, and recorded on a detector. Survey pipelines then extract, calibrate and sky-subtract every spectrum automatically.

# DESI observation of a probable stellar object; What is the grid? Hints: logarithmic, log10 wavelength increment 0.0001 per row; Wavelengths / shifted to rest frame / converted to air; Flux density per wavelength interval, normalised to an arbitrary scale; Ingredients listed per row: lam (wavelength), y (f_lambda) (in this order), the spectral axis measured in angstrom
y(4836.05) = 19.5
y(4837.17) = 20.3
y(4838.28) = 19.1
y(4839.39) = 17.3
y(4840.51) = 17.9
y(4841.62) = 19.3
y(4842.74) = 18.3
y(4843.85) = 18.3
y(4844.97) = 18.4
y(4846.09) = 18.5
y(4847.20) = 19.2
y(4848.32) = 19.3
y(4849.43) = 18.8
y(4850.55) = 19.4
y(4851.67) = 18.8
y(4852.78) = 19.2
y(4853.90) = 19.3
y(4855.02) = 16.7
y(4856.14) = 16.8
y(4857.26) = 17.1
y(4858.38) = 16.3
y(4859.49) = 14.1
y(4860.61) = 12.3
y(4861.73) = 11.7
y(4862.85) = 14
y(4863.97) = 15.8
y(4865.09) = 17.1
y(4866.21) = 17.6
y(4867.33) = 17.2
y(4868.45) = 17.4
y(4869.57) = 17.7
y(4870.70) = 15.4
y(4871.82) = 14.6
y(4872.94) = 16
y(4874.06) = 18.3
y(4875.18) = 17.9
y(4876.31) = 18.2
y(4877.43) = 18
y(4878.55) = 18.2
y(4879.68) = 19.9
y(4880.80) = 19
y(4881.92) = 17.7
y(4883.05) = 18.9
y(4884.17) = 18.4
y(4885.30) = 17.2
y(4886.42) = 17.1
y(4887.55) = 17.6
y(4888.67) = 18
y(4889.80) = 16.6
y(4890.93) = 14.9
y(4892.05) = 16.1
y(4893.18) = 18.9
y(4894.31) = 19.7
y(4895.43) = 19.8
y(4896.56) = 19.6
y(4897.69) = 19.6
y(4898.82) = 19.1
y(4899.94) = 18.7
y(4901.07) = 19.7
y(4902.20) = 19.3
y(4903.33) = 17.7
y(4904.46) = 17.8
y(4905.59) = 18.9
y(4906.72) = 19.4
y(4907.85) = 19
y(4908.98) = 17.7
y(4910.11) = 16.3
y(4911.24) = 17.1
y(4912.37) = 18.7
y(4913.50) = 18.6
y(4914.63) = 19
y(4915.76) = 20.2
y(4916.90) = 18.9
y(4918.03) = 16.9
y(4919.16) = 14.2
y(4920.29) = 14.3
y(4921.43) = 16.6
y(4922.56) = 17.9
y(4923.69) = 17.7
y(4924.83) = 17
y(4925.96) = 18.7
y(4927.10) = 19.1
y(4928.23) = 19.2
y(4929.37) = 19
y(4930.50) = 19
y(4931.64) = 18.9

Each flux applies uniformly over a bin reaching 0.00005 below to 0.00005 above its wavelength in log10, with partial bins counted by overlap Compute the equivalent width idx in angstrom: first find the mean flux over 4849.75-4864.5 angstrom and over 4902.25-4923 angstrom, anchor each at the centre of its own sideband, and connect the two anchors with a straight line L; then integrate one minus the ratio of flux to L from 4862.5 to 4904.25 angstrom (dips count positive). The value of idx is -1.9 angstrom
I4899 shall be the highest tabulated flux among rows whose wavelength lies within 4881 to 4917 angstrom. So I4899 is 20.2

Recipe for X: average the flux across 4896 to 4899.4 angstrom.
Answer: 19.4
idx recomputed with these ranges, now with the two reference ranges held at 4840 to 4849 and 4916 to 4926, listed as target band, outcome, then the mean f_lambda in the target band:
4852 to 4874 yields 2.5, 16.2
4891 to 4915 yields -1.7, 18.5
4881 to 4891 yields 0.1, 17.5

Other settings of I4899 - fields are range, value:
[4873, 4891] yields 19.9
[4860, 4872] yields 17.7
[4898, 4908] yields 19.7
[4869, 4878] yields 18.3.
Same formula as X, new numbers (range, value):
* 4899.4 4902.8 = 19.2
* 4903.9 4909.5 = 18.6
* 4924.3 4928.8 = 18.5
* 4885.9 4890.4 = 17.3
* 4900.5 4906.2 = 18.7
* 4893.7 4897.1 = 19.7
